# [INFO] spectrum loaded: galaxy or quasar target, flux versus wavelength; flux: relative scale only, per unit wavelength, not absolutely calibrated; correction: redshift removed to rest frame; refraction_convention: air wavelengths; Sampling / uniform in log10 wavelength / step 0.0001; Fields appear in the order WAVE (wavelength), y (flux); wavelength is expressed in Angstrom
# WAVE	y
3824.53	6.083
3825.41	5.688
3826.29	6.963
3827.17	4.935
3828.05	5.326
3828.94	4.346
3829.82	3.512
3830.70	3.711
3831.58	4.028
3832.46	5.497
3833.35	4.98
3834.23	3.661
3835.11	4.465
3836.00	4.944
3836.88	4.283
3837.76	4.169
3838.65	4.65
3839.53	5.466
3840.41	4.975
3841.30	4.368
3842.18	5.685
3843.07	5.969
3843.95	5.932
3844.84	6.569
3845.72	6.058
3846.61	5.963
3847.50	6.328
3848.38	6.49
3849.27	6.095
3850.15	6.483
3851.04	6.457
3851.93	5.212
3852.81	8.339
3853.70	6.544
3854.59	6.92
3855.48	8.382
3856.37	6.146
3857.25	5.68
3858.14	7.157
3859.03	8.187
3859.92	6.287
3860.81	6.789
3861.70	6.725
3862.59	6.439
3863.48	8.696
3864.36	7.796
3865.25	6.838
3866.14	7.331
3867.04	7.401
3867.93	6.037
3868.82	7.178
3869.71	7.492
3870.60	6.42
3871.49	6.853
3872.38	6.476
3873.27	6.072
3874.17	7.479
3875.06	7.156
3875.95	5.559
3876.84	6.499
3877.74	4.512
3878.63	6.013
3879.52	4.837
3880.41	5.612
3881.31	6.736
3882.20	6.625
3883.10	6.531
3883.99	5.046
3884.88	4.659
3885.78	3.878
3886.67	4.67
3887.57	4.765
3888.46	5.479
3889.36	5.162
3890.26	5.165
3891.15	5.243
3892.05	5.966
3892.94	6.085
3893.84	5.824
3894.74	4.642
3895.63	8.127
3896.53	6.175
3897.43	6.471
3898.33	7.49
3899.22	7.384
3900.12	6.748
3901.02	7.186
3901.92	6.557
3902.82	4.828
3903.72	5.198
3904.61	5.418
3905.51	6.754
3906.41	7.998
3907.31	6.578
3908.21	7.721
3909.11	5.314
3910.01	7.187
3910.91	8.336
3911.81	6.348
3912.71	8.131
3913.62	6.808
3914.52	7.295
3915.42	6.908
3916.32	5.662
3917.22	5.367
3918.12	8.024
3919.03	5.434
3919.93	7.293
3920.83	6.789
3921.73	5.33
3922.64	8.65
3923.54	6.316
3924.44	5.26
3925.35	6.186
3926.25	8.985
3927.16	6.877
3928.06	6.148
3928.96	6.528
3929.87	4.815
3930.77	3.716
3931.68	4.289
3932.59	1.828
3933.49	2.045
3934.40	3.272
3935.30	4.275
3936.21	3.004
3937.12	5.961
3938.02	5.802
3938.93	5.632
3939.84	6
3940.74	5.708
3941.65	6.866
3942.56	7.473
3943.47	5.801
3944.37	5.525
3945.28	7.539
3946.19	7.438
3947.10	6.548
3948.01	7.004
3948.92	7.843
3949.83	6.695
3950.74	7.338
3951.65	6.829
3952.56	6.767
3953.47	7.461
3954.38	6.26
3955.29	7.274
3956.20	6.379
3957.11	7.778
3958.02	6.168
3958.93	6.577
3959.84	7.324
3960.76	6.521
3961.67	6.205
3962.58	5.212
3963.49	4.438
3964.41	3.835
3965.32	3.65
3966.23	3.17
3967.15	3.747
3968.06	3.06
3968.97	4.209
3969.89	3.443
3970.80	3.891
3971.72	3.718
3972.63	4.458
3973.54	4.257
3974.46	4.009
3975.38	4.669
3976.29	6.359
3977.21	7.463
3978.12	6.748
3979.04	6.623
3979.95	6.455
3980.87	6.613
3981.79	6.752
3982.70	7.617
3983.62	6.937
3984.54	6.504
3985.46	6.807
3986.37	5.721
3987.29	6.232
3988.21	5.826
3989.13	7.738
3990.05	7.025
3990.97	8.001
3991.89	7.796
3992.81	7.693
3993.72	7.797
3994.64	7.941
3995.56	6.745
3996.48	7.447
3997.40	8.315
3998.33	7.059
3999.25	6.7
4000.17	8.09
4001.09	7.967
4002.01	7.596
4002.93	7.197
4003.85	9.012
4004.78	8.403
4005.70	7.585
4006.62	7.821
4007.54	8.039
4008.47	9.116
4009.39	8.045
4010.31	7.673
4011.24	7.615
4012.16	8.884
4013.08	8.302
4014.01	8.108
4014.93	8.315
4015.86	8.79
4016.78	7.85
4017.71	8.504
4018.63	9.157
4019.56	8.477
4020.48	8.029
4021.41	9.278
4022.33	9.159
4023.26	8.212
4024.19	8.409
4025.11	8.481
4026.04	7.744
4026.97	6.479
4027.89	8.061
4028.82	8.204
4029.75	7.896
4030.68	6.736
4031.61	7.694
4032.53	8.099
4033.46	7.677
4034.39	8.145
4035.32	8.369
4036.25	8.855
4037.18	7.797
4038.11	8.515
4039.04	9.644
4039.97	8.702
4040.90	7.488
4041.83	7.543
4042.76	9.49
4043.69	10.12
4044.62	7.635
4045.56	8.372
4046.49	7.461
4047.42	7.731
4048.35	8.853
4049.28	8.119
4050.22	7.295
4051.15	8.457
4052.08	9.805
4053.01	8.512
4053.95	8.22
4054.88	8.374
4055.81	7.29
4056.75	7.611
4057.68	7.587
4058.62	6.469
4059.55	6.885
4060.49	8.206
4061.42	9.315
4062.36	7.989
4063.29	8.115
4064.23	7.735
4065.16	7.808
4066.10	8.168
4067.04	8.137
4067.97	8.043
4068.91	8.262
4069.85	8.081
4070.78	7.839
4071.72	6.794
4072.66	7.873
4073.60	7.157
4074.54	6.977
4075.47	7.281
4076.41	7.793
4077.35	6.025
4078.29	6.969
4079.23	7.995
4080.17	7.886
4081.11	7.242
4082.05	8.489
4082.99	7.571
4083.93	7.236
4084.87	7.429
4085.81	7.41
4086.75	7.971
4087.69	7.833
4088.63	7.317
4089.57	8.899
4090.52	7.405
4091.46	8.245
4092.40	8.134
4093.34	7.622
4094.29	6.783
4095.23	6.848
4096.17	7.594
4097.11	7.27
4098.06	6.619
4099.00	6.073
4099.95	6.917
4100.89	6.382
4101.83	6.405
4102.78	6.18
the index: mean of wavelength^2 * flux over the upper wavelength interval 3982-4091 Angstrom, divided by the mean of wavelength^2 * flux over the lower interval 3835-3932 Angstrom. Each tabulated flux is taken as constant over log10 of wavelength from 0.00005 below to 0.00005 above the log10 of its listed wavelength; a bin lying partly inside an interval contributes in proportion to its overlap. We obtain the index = 1.36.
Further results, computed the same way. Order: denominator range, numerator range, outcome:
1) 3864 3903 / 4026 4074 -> 1.42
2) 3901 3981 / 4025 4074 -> 1.44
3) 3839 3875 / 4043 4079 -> 1.32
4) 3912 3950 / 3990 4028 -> 1.39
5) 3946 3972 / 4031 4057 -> 1.51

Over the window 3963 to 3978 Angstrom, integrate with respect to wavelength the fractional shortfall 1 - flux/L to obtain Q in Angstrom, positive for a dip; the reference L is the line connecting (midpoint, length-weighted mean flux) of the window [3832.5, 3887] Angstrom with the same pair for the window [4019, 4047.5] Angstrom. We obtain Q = 6.3 Angstrom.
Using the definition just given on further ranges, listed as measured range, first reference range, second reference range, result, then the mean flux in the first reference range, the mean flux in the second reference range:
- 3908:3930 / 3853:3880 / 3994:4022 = 1.5 Angstrom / 6.74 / 8.07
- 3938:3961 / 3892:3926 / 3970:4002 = -0.5 Angstrom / 6.6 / 6.57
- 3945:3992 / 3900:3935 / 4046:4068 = 5.4 Angstrom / 6.14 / 8.01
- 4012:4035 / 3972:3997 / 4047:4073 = -2.8 Angstrom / 6.59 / 7.99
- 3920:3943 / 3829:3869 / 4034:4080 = 4.2 Angstrom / 6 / 8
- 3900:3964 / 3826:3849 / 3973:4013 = 1.2 Angstrom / 5.12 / 7.19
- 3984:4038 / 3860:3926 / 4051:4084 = -3.8 Angstrom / 6.39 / 7.78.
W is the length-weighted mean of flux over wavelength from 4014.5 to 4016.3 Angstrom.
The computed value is 8.53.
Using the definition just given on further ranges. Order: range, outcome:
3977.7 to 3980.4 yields 6.61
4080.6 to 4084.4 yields 7.64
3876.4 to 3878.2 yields 5.49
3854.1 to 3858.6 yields 6.85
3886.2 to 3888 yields 4.7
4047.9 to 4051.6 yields 8.17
